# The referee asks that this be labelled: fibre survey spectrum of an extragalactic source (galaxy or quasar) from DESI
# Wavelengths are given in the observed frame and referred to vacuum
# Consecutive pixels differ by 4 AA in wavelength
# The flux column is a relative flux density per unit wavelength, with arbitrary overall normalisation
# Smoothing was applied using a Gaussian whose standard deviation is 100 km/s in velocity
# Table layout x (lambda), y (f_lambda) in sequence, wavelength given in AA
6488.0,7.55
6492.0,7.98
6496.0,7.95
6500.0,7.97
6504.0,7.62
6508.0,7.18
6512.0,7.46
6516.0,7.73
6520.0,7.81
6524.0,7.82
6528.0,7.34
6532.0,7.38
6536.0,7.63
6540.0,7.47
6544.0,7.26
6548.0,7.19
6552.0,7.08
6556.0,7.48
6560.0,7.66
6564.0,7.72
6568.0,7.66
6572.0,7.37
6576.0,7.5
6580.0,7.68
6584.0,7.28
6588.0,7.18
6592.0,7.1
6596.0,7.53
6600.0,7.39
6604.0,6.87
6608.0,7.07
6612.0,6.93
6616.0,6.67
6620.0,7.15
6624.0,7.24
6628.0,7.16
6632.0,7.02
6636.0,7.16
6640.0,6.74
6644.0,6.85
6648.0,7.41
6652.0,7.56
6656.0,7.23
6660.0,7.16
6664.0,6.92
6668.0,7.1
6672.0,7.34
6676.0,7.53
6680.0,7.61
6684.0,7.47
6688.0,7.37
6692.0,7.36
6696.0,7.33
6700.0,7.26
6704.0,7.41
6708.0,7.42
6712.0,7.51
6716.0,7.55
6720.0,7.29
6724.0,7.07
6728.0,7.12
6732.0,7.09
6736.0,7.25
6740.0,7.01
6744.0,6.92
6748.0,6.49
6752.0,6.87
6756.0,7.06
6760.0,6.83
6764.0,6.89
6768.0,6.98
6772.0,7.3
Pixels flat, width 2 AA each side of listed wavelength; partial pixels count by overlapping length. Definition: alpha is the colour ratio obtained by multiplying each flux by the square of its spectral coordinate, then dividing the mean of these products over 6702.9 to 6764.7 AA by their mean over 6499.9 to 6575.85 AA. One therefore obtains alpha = 1.0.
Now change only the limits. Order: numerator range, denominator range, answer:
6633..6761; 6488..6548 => 1.00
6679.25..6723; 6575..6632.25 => 1.06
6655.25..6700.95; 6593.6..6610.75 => 1.04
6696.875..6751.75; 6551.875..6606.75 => 1.01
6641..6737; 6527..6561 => 1.03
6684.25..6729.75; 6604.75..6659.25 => 1.06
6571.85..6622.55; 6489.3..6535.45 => 0.97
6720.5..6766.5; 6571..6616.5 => 1.01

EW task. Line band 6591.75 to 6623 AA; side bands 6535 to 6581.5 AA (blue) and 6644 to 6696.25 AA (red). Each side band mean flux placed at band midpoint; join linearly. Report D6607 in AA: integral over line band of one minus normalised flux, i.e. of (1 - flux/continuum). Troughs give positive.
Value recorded 1.3 AA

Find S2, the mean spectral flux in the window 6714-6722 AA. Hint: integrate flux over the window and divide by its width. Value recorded 7.42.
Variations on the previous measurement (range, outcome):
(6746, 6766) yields 6.83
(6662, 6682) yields 7.3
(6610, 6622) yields 6.92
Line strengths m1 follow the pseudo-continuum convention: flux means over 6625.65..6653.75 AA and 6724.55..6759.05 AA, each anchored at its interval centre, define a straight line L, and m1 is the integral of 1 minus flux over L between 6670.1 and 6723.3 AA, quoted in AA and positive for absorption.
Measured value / -2.8 AA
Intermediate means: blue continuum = 7.13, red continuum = 6.98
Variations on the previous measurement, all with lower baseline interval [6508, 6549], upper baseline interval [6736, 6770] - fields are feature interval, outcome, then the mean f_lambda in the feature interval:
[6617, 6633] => 0.3 AA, 7.12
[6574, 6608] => 0.2 AA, 7.3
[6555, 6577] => -0.5 AA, 7.57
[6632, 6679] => -0.1 AA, 7.18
